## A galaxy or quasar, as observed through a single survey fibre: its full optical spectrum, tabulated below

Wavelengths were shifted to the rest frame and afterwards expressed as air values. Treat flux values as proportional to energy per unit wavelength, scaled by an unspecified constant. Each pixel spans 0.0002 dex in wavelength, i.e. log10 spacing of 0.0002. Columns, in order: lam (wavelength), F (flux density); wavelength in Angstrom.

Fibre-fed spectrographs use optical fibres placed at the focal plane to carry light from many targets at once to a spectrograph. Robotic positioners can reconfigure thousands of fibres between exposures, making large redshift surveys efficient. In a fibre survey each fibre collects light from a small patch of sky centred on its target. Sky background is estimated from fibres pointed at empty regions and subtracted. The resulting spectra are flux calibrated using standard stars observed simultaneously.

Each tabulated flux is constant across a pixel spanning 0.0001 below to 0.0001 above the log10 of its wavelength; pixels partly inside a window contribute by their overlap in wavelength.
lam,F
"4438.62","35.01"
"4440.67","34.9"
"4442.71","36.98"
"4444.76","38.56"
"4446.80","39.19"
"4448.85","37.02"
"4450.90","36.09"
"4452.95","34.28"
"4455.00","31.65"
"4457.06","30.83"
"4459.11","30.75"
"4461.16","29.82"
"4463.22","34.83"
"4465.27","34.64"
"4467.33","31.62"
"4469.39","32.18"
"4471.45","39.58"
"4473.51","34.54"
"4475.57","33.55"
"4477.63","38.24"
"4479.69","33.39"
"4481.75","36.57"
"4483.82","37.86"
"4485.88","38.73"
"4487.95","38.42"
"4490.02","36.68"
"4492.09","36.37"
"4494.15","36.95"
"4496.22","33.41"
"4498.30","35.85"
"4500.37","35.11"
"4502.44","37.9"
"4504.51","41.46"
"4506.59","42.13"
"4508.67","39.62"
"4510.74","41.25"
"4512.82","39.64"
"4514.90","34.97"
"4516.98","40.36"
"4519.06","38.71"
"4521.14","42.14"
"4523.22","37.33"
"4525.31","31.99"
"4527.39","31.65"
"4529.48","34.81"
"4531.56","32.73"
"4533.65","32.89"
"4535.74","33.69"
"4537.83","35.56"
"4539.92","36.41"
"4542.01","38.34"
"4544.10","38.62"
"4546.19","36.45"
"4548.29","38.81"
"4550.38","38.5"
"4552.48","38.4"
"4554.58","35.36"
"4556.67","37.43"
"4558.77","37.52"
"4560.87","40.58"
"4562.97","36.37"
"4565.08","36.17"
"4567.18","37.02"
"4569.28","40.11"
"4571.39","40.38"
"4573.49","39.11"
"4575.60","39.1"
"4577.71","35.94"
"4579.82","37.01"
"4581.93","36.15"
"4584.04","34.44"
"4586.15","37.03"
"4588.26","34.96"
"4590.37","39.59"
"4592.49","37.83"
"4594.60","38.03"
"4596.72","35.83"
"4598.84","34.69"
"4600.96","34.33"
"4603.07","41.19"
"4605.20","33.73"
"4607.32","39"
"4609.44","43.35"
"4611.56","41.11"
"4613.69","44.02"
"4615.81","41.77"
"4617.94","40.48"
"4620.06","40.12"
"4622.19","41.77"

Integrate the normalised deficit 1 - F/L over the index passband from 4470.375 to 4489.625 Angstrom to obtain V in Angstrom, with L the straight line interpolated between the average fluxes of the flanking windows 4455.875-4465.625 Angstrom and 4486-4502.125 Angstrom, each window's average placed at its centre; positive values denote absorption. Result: -1.3 Angstrom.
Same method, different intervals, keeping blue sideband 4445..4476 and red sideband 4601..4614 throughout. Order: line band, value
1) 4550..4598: 1.2 Angstrom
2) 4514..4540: 0.7 Angstrom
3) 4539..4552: -0.2 Angstrom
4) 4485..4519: -2.2 Angstrom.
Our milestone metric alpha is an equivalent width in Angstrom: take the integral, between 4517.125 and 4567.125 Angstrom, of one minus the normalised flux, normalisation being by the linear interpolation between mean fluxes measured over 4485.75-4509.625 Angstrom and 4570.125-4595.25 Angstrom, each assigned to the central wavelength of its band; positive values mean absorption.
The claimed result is 1.3 Angstrom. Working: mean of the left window 37.7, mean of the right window 37.5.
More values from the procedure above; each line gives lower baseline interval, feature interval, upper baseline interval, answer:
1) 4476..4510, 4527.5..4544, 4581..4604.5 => 1.0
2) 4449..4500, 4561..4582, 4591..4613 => -0.4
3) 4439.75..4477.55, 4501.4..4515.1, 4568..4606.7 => -1.6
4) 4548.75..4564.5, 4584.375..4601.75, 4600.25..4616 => 1.2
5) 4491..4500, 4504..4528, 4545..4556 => -1.4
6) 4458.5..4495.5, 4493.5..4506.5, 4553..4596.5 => -0.5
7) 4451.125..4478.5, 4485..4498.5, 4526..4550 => -0.9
